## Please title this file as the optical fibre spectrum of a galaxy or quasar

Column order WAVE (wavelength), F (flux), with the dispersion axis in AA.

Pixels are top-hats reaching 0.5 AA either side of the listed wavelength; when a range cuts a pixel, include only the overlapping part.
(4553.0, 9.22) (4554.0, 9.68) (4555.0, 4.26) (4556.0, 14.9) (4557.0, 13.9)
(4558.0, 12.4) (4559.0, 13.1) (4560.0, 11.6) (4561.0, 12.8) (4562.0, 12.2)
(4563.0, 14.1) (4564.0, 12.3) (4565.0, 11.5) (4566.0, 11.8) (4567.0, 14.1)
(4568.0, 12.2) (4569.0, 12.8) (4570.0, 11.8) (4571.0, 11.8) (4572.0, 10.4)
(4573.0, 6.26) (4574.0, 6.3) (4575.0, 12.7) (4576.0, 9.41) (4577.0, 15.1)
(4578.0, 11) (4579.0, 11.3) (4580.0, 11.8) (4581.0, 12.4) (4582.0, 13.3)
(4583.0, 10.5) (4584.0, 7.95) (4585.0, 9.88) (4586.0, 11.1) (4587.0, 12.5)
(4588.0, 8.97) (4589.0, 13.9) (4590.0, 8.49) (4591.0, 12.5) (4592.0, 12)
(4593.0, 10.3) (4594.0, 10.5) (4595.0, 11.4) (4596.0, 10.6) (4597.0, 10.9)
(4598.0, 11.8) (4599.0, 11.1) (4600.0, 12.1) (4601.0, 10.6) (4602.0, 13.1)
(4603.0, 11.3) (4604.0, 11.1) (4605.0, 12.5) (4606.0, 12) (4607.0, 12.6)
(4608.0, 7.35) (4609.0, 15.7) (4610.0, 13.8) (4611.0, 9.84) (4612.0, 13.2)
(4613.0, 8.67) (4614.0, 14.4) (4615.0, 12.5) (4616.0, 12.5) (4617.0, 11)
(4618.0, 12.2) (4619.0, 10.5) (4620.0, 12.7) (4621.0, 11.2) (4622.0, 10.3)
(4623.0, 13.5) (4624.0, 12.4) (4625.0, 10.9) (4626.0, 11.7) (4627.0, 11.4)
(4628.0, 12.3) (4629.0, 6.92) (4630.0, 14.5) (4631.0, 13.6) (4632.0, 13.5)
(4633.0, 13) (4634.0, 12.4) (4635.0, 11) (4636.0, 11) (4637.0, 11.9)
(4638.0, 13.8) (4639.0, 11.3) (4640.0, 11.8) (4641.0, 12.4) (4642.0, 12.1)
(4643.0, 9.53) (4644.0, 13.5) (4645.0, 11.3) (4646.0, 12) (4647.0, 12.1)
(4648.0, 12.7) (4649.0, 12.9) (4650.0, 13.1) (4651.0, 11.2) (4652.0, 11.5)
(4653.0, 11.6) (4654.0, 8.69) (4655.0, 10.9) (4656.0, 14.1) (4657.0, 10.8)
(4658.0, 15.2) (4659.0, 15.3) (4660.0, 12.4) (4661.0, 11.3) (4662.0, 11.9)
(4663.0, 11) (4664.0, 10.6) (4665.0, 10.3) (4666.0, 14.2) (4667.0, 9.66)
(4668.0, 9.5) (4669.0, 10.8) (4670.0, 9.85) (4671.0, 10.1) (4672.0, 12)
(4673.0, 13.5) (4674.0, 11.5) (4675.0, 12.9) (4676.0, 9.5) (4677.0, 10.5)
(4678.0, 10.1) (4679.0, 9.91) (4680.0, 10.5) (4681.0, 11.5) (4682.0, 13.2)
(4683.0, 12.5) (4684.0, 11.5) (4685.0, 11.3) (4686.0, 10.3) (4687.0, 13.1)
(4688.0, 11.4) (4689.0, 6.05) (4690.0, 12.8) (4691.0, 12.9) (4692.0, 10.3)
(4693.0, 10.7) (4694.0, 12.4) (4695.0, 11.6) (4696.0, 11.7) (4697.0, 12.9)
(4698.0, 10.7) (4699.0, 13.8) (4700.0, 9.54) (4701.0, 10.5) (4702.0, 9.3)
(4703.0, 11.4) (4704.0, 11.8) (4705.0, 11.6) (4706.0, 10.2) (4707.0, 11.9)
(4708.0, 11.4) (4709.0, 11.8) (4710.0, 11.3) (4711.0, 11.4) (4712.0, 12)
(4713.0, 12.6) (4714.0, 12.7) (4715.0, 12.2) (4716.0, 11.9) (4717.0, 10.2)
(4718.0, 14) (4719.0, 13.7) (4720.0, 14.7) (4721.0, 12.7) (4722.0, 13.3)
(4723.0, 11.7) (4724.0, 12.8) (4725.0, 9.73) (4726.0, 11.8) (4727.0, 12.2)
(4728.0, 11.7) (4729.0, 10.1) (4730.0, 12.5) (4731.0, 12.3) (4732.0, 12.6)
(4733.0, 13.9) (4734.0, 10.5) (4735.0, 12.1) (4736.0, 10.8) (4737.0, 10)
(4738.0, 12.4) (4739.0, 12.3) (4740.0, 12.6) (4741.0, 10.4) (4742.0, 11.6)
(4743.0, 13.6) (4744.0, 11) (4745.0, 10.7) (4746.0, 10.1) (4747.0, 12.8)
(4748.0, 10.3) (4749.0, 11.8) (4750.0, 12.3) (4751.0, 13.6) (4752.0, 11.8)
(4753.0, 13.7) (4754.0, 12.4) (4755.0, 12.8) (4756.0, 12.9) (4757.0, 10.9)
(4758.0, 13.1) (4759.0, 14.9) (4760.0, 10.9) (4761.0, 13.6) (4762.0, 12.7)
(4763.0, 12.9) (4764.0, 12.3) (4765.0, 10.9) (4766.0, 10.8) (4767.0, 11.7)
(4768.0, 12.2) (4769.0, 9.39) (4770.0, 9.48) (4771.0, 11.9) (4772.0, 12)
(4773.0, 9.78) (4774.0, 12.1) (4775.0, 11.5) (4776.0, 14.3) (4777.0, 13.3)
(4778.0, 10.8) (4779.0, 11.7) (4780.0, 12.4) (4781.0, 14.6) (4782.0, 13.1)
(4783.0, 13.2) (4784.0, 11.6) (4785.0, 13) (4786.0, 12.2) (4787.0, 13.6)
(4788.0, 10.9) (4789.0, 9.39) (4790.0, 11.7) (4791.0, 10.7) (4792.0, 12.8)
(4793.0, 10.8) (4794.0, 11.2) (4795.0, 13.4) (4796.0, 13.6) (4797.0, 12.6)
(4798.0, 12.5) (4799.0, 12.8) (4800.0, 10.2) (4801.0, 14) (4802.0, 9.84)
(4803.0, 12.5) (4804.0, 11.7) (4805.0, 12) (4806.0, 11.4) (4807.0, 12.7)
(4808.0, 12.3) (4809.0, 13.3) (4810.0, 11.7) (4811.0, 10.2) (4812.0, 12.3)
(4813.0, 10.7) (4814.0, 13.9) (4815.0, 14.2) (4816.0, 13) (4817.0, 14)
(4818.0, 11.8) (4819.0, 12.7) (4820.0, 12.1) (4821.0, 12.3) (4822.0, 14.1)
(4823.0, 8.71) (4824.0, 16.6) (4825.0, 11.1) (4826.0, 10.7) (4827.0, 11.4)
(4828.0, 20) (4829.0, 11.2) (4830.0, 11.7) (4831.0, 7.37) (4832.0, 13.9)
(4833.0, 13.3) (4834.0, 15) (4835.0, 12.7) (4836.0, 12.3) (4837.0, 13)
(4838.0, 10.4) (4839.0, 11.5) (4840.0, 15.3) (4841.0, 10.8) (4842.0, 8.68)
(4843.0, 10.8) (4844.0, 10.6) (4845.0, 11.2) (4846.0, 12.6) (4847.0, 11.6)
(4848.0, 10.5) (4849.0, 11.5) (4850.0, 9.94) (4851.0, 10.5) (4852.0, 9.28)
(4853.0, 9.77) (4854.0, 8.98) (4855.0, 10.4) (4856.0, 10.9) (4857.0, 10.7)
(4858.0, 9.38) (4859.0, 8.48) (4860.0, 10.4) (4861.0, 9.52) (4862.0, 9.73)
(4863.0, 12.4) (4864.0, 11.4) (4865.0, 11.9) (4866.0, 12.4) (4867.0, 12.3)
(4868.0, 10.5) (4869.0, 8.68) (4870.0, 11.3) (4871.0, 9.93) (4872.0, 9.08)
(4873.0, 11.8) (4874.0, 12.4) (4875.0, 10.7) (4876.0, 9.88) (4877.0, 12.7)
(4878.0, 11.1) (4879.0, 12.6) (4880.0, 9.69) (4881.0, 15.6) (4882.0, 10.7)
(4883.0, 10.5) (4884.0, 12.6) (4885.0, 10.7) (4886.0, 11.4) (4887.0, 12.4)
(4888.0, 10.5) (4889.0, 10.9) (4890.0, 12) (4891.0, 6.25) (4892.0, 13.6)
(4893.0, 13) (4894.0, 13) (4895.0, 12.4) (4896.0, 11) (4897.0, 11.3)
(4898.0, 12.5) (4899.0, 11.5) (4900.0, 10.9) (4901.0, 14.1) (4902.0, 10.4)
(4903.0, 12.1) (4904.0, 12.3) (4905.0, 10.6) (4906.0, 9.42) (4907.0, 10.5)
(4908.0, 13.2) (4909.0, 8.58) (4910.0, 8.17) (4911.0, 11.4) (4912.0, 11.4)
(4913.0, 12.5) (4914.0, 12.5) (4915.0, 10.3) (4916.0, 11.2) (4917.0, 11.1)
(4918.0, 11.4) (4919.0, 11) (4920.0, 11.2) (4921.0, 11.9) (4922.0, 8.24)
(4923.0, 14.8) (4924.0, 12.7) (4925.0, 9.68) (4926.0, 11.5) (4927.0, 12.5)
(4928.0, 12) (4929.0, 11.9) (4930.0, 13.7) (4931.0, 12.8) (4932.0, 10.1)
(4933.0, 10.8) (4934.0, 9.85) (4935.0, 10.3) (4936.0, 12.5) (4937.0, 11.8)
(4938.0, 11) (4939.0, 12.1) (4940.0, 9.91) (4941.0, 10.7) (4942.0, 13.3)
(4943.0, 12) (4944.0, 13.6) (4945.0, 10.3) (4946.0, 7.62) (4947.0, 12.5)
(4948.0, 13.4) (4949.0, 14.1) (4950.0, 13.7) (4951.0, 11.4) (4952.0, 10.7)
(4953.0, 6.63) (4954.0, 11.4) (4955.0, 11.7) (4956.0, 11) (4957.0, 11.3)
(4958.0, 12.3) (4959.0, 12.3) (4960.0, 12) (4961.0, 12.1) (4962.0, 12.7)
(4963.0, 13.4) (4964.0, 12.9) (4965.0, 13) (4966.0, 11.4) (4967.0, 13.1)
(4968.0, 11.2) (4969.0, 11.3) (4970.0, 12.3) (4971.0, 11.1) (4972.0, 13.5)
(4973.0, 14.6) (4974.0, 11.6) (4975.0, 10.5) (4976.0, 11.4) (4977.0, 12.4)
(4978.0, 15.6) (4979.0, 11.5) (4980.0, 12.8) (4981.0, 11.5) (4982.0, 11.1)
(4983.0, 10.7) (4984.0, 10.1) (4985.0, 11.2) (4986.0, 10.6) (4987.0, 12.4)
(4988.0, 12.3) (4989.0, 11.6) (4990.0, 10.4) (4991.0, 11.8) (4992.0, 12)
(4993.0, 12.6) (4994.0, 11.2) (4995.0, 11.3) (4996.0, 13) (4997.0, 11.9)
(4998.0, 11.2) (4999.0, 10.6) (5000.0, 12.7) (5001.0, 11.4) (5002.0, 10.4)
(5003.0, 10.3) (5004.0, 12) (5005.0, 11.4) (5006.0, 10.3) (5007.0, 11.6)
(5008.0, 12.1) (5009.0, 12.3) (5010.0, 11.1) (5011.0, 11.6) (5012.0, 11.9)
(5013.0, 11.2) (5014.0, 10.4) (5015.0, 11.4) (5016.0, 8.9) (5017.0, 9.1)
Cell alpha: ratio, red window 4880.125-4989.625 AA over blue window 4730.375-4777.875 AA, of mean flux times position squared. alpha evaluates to 1.0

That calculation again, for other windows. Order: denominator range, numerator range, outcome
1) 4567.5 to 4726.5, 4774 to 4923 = 1.09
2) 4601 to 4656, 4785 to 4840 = 1.12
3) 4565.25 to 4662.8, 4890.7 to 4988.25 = 1.14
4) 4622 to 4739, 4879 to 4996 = 1.10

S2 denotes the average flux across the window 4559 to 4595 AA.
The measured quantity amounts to 11.4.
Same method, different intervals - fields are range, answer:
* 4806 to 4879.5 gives 11.6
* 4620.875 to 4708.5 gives 11.6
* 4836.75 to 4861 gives 10.7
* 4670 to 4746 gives 11.6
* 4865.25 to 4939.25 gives 11.4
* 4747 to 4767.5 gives 12.3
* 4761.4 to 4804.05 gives 12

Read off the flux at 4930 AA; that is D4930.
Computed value 13.7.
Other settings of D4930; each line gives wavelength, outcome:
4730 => 12.5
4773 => 9.78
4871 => 9.93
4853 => 9.77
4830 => 11.7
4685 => 11.3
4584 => 7.95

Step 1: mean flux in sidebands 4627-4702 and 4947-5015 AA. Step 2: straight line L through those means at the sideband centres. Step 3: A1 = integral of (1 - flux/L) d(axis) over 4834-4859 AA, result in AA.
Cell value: 1.5 AA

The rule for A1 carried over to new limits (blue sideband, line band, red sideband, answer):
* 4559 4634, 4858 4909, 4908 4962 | 1.0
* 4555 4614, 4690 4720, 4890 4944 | -0.6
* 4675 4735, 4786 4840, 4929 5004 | -2.9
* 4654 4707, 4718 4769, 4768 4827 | -1.4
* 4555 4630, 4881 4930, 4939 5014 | 1.1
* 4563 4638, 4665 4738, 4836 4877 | -1.8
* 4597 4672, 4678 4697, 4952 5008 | 0.7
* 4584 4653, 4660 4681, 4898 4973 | 1.2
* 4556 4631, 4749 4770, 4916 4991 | -1.0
